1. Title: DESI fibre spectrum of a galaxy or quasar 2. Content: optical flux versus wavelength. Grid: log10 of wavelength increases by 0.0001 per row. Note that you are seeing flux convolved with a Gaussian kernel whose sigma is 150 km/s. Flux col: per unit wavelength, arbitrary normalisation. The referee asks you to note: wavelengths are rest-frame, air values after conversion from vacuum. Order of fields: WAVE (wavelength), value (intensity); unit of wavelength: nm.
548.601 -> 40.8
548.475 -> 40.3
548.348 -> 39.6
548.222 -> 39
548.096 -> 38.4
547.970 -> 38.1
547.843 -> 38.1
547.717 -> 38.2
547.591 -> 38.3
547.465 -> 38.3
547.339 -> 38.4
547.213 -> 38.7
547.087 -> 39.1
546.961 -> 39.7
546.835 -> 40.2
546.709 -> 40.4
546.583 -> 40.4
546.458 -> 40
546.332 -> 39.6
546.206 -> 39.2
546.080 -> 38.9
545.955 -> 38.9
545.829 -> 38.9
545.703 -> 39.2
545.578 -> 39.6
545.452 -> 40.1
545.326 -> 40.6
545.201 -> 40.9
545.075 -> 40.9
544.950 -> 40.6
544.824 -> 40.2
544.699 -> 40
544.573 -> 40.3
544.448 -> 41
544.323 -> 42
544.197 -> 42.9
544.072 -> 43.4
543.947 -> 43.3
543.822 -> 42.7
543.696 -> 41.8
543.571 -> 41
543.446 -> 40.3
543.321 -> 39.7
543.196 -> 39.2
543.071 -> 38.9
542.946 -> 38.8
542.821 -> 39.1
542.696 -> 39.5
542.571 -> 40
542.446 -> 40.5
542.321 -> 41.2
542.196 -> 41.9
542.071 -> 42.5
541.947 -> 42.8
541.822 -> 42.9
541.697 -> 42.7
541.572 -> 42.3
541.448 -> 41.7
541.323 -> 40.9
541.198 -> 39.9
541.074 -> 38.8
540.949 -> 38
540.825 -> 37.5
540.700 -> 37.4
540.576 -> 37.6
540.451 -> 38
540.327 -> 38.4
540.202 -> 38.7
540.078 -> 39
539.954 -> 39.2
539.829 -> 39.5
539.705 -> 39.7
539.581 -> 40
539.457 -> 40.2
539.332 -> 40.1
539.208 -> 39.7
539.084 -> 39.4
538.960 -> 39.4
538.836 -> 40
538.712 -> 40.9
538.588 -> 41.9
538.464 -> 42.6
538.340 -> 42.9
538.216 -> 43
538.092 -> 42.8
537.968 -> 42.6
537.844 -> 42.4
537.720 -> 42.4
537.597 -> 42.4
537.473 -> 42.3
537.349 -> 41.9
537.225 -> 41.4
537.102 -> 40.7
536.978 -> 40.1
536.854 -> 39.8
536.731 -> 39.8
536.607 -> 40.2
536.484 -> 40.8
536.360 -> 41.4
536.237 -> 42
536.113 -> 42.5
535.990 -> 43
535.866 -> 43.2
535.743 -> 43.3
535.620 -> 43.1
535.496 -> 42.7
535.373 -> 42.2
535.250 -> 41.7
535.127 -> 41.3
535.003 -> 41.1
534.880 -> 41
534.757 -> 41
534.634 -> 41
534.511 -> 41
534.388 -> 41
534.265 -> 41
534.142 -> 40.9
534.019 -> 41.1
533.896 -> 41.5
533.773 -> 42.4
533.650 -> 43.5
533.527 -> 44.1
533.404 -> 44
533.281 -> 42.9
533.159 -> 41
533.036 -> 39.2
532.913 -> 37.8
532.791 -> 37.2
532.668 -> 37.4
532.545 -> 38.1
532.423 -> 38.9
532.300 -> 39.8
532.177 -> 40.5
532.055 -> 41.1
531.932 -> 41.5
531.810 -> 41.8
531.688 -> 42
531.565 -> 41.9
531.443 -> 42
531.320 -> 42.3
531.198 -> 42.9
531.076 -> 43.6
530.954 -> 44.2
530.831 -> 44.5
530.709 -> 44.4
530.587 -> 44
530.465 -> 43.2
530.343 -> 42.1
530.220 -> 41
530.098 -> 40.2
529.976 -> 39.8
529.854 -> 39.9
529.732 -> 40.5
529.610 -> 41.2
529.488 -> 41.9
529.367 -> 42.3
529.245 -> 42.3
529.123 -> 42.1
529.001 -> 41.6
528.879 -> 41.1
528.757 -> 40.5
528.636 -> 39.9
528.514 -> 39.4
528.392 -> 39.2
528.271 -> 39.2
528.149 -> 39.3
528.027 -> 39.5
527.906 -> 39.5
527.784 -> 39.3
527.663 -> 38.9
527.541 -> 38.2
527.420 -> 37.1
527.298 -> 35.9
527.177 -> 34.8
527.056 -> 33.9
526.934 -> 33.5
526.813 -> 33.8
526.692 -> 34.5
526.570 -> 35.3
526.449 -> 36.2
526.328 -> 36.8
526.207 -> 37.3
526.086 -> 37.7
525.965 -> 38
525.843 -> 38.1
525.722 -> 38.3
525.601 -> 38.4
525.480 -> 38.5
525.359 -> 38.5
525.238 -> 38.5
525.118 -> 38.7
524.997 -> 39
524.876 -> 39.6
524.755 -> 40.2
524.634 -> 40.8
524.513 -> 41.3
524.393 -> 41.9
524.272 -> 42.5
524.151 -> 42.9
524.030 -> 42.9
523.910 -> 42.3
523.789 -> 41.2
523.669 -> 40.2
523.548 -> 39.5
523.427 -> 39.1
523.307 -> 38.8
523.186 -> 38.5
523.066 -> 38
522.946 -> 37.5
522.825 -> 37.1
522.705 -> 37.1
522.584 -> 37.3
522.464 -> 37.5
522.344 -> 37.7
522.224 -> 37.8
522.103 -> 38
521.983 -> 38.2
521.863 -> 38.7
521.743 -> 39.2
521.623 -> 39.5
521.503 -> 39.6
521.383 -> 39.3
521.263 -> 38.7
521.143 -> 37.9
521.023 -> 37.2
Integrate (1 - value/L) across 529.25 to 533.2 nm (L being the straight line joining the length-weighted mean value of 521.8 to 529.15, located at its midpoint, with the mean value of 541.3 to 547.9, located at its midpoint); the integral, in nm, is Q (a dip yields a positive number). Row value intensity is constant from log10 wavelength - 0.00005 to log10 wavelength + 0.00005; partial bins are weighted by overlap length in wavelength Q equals -0.21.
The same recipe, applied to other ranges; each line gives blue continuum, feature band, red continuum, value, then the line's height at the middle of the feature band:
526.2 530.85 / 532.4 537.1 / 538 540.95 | -0.18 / 39.6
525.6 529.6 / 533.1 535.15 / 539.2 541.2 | -0.17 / 38.6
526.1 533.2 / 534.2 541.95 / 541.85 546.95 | -0.13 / 40.2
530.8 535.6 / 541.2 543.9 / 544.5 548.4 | -0.06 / 40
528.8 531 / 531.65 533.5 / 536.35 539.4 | 0.06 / 41.7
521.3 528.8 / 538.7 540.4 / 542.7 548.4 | 0.00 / 39.5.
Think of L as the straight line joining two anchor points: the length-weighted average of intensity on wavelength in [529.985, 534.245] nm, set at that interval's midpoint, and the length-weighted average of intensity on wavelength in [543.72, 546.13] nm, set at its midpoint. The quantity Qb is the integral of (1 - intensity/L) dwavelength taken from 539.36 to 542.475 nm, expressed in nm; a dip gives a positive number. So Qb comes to 0.07 nm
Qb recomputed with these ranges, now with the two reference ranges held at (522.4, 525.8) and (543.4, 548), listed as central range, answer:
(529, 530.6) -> -0.07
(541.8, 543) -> -0.03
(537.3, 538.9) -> -0.09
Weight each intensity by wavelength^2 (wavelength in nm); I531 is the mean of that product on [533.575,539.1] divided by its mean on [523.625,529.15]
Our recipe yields 1.11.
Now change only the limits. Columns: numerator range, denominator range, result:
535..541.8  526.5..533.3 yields 1.05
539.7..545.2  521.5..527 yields 1.12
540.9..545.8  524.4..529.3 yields 1.13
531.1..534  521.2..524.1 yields 1.10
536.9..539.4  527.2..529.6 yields 1.08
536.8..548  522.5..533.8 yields 1.07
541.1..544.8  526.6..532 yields 1.08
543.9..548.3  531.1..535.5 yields 1.02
